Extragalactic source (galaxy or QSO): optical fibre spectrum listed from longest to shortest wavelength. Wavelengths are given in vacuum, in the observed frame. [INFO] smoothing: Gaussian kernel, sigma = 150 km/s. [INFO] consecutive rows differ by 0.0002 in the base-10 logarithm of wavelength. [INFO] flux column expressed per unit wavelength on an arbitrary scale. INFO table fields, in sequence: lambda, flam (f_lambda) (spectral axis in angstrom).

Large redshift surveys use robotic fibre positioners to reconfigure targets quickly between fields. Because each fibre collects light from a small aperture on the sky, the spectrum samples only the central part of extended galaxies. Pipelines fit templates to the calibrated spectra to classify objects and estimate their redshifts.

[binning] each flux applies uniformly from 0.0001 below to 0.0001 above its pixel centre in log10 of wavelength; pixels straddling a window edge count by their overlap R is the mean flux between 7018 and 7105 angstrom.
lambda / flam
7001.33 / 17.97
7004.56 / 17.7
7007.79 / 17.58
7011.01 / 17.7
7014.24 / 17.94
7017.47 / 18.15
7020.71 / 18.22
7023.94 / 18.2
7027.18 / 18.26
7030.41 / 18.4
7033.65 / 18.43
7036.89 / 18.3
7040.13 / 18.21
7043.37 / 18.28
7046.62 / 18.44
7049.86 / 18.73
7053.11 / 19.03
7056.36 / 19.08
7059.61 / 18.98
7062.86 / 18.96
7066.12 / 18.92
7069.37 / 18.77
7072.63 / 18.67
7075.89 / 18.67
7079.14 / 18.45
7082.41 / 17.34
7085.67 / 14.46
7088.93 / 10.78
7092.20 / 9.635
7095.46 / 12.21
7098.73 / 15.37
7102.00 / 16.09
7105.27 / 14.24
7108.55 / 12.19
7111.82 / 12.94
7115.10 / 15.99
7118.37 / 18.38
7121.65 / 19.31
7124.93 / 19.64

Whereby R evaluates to 17.2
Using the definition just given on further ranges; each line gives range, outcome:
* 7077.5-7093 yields 14.4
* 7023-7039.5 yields 18.3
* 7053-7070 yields 19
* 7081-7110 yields 13.6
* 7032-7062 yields 18.6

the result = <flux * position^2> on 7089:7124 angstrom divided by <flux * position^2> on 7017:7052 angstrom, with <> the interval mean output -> 0.8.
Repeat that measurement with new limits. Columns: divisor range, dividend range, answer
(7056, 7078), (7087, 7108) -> 0.70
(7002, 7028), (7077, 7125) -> 0.86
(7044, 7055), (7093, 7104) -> 0.77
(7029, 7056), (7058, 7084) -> 1.01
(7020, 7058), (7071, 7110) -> 0.82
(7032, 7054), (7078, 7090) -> 0.84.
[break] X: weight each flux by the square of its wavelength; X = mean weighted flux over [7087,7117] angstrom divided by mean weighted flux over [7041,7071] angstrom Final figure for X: 0.72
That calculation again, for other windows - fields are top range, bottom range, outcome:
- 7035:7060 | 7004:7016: 1.06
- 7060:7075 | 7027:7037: 1.03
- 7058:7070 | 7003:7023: 1.07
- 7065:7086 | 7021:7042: 1.00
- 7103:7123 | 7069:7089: 0.92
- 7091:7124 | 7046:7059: 0.80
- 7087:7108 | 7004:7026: 0.74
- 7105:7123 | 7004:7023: 0.89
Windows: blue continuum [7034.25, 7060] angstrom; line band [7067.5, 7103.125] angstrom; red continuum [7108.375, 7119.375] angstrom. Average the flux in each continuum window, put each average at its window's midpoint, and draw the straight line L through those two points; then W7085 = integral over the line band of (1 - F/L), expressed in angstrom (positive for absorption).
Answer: 2.39 angstrom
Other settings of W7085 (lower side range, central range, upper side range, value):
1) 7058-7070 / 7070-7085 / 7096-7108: -0.56 angstrom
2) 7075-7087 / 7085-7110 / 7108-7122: 5.14 angstrom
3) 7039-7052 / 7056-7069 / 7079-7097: -2.00 angstrom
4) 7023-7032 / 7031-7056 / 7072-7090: -1.10 angstrom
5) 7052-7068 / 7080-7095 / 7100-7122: 3.36 angstrom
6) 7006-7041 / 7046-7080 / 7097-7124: -3.61 angstrom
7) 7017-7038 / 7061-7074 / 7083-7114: -2.83 angstrom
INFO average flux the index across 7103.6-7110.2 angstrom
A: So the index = 13.2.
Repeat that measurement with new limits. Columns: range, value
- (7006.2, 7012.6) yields 17.7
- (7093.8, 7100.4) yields 13.8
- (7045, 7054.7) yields 18.7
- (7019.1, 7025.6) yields 18.2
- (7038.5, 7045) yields 18.2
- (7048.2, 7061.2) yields 19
